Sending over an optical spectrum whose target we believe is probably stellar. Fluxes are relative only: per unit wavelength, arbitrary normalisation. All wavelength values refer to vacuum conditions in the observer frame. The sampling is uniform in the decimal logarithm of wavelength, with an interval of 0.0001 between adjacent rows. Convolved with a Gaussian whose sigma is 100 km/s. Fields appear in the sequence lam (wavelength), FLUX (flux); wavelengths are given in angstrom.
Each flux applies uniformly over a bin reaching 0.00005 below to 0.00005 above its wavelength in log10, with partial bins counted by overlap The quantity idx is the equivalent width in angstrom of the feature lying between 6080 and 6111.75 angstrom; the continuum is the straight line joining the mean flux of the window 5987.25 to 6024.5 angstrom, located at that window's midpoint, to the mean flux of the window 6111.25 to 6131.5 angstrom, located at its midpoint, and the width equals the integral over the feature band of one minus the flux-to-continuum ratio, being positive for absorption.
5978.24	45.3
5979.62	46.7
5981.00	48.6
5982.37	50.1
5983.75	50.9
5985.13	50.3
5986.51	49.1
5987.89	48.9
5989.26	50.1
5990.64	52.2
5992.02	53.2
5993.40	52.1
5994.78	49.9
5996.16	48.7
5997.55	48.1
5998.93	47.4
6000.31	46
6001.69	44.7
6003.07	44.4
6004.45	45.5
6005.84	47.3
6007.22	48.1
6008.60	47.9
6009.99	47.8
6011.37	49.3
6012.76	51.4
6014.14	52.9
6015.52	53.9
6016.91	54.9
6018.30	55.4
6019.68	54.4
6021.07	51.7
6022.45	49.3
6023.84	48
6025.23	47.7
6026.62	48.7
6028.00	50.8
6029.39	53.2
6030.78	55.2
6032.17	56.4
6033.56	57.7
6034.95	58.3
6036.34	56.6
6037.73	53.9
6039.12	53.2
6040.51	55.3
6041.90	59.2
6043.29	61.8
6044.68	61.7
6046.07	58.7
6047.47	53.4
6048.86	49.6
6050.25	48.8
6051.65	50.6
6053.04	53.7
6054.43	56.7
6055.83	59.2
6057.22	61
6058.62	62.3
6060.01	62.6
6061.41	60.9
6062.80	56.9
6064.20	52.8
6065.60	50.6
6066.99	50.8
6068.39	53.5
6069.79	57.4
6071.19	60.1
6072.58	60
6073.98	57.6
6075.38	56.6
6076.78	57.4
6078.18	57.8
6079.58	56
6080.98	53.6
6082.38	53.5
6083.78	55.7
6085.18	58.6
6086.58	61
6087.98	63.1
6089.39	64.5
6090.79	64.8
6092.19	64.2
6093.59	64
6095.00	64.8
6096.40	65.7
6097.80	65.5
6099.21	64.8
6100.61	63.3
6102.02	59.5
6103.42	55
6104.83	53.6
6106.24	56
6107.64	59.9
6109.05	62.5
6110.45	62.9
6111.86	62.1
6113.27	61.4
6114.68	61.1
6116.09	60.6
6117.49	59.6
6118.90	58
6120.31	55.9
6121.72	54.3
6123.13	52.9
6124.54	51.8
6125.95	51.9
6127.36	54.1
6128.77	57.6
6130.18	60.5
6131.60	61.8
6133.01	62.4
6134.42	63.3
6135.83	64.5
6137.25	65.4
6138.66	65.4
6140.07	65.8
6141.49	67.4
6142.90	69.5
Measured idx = -2.9 angstrom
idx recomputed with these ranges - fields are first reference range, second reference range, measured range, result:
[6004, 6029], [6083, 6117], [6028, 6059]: -1.2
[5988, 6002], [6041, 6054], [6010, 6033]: 0.2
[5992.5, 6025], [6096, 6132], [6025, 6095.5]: -3.7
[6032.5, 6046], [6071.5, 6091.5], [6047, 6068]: 1.0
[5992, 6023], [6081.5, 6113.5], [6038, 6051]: -0.3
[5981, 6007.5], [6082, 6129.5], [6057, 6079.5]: -0.5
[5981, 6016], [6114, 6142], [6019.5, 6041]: -0.6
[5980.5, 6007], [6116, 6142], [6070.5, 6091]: -1.0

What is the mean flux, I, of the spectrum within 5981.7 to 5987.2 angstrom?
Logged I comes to 50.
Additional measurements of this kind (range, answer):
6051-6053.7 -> 52.2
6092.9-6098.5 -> 65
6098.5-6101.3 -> 64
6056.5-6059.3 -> 61.6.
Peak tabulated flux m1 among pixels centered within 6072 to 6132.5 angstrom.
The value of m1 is 65.7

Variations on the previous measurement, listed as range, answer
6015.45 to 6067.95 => 62.6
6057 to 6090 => 64.5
